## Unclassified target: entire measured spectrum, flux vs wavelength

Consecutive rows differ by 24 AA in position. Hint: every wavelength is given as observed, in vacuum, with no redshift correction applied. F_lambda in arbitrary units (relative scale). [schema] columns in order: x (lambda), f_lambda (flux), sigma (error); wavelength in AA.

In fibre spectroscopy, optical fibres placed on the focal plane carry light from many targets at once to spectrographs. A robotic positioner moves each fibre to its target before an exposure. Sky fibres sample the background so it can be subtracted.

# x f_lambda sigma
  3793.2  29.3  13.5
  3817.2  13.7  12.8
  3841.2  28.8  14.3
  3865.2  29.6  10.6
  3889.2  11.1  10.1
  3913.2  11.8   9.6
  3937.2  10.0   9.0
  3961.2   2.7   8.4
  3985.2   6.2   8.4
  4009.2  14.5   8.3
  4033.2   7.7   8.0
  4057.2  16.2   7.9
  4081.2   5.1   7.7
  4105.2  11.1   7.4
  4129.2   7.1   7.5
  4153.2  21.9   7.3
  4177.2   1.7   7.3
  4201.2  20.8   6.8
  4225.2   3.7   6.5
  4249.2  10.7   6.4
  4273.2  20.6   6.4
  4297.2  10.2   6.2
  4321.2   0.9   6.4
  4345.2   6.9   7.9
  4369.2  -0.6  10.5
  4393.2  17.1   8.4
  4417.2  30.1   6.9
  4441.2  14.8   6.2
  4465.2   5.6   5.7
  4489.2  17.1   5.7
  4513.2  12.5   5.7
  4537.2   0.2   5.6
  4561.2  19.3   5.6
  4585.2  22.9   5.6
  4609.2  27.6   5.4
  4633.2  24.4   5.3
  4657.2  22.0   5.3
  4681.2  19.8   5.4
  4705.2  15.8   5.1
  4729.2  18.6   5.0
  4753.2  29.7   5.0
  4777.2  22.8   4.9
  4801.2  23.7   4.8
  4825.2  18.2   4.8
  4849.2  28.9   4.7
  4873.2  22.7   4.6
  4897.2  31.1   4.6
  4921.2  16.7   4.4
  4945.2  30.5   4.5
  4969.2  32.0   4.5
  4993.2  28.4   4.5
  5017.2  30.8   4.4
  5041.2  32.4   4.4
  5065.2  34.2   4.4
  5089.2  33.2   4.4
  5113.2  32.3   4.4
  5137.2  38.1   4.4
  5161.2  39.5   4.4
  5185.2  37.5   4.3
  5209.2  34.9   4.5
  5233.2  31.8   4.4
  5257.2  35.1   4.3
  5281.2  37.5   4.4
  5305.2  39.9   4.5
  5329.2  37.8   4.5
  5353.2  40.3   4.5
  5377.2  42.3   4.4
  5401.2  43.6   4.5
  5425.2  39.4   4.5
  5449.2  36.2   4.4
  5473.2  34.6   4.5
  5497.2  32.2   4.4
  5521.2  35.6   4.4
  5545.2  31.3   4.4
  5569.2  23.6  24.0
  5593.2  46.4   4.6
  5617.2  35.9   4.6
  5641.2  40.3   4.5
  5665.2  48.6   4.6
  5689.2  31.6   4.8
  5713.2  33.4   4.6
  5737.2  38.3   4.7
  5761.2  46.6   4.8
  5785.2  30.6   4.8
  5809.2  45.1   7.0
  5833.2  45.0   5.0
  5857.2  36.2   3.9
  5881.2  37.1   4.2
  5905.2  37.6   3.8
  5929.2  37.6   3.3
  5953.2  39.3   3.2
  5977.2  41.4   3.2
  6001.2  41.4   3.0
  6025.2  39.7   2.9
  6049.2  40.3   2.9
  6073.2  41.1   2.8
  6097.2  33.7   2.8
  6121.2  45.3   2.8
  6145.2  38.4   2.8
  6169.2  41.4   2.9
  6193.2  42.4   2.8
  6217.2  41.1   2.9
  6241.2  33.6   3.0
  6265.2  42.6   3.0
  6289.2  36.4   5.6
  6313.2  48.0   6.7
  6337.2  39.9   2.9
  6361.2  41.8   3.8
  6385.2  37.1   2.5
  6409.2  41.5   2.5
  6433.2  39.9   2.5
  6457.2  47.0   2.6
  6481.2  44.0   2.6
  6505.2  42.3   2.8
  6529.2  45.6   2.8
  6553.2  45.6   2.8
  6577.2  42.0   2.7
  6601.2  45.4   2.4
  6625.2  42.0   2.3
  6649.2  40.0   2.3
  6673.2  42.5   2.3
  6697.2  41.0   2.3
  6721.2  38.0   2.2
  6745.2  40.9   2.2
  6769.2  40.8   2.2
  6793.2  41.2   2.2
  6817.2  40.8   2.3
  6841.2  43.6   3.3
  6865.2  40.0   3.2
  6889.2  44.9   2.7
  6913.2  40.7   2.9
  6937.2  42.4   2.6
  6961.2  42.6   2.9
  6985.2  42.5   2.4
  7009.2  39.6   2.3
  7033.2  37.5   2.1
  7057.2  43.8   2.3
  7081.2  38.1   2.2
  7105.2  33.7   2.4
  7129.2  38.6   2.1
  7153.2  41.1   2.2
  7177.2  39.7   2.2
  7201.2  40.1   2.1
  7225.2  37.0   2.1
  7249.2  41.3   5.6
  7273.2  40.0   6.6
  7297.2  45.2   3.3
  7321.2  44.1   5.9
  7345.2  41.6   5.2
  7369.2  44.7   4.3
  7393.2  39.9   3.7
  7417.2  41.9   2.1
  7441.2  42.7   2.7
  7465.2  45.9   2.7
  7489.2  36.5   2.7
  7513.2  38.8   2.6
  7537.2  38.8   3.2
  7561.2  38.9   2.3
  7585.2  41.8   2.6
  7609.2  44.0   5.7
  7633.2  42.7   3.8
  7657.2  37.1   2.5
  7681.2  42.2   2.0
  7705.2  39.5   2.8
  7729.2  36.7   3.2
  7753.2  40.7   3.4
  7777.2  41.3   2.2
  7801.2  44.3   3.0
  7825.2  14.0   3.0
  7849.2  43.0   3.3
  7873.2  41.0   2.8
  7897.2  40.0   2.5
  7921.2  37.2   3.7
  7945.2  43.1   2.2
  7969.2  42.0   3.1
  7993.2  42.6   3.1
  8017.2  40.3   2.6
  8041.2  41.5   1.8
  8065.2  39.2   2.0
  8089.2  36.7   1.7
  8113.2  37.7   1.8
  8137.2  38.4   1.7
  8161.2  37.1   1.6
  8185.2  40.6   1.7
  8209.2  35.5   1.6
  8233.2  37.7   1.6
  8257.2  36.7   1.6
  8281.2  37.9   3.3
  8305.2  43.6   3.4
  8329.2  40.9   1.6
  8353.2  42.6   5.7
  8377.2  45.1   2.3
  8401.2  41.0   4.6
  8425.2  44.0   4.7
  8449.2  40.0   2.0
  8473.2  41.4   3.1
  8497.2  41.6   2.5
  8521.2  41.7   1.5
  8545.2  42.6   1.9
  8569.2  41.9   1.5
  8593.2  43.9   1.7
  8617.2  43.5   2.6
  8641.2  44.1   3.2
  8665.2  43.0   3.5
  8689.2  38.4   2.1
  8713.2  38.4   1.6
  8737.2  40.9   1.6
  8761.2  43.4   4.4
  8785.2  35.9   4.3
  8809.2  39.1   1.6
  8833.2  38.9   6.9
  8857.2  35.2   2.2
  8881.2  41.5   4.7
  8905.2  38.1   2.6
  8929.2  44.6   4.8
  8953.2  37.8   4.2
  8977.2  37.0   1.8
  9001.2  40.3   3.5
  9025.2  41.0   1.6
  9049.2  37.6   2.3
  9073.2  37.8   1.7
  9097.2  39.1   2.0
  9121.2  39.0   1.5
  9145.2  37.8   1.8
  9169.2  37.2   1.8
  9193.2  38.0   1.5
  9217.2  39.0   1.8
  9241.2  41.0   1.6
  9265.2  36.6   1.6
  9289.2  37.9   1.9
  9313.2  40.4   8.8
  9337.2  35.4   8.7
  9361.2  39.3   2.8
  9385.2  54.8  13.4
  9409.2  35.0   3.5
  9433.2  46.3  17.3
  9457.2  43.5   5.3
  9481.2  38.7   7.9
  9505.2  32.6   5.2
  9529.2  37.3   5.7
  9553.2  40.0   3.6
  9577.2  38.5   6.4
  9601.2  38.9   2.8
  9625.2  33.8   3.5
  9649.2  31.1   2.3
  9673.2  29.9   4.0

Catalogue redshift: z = 0.142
